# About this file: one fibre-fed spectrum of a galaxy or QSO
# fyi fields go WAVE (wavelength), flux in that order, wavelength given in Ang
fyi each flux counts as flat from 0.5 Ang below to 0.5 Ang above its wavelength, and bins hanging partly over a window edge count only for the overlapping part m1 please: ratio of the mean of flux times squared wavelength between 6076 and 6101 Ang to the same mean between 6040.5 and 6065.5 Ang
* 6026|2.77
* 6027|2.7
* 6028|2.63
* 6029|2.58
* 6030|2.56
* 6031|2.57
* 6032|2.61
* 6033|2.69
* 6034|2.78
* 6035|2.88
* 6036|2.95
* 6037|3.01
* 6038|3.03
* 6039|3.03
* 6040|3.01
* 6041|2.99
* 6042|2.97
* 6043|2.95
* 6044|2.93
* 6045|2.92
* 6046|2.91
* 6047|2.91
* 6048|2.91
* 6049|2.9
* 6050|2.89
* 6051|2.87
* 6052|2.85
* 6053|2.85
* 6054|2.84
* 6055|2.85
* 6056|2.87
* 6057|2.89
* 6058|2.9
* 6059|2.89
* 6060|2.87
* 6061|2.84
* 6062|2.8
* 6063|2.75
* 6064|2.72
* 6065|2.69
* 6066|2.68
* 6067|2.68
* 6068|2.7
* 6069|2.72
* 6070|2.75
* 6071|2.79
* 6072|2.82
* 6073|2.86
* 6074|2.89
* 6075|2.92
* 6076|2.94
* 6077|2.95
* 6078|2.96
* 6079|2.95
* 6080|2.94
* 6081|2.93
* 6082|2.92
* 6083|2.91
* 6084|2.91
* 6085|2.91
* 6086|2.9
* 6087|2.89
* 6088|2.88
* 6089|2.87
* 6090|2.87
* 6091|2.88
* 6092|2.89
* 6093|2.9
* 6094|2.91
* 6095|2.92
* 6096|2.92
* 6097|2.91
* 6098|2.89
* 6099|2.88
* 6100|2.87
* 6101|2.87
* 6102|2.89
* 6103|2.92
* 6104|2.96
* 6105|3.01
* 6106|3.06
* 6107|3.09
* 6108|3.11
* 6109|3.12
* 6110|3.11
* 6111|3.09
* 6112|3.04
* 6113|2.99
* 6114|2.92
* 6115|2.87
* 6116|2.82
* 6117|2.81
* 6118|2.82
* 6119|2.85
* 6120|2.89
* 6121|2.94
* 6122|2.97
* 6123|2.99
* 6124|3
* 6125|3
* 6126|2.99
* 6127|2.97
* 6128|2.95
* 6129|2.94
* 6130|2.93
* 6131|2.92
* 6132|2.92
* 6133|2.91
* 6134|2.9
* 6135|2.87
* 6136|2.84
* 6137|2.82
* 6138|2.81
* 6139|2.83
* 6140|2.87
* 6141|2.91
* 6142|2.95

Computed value 1.02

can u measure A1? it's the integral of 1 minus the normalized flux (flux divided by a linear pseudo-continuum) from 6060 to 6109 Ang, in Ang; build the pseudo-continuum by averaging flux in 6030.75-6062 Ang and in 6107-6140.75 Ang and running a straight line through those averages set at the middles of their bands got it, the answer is 0.5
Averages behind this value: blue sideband 2.88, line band 2.88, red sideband 2.94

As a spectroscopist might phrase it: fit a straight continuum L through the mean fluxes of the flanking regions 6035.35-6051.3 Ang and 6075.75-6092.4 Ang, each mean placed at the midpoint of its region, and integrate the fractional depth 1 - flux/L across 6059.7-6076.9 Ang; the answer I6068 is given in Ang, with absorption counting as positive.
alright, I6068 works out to 0.8 Ang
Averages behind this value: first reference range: 2.95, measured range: 2.79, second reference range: 2.91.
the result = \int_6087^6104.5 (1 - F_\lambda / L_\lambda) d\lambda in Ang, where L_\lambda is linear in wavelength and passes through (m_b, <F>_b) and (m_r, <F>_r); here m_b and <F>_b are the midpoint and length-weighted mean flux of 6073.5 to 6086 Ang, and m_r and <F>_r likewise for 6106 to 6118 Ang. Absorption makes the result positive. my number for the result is 0.38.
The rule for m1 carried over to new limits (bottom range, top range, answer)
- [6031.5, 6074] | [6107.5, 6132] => 1.06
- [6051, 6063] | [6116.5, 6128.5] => 1.05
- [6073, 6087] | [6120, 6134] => 1.03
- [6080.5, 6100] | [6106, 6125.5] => 1.03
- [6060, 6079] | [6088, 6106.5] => 1.05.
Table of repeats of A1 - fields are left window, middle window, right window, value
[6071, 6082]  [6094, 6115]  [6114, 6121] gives -0.7 Ang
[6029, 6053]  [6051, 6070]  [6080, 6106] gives 0.5 Ang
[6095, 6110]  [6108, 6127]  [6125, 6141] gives -0.2 Ang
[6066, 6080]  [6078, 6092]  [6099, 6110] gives 0.0 Ang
